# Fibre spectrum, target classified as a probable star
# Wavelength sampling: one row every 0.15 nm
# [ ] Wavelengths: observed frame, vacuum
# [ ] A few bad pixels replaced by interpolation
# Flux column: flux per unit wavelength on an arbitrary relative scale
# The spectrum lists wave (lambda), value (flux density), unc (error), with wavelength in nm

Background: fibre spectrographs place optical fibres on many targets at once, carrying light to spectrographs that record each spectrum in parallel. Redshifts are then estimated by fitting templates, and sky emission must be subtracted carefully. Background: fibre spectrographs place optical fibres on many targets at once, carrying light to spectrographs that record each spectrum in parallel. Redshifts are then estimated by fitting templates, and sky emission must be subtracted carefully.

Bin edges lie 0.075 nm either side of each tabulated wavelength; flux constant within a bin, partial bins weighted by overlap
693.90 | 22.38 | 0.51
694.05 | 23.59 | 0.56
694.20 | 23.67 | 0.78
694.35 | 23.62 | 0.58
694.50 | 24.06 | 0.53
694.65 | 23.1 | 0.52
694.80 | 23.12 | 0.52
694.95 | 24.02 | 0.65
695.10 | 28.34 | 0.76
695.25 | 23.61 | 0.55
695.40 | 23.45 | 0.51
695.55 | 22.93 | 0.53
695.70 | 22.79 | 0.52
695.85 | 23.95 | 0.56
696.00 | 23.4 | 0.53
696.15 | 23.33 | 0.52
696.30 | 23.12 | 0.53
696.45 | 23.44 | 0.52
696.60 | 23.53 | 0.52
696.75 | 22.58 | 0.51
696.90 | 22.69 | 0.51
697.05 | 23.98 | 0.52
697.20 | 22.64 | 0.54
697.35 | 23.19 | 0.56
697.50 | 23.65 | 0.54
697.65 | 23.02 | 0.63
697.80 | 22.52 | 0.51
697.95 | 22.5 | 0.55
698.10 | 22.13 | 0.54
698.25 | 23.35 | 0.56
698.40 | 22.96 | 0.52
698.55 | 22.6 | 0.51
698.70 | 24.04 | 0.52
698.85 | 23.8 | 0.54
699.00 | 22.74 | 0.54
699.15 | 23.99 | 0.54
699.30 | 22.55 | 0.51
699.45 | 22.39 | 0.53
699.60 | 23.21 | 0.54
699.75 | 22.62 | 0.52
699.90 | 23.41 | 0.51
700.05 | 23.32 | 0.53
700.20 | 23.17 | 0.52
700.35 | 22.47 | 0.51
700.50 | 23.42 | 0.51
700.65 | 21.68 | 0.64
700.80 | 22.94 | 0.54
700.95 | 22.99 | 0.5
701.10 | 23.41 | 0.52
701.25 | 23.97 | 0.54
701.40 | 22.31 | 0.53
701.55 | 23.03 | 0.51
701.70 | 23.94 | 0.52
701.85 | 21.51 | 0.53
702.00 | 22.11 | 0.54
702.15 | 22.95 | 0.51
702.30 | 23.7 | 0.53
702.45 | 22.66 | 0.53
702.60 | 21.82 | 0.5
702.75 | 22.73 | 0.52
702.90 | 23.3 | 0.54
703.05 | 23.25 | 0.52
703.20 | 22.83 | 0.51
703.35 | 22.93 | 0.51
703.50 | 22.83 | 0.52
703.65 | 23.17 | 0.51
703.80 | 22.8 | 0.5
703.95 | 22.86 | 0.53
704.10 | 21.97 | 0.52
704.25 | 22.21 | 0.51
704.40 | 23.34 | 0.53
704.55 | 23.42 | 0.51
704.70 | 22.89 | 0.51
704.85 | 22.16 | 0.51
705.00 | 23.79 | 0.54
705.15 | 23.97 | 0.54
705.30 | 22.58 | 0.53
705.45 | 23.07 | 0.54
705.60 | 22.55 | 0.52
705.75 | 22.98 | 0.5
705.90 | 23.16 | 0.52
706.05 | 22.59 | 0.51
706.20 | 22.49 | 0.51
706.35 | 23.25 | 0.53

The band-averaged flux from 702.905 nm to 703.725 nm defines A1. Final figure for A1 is 23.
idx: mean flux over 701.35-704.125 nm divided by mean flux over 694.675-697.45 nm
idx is 1.0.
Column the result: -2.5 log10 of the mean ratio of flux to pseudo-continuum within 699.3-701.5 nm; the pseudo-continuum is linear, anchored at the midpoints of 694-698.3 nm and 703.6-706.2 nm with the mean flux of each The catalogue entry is 0.01 mag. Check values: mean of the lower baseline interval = 23.4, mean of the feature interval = 22.9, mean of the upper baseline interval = 22.9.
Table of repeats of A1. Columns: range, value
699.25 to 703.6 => 22.9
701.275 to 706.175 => 22.9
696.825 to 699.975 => 23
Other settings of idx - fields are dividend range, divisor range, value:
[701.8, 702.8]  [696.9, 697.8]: 0.97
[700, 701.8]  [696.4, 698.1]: 1.00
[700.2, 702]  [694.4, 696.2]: 0.96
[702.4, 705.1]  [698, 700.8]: 0.99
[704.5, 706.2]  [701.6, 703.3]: 1.01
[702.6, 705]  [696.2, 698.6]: 0.99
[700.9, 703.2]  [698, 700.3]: 0.99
